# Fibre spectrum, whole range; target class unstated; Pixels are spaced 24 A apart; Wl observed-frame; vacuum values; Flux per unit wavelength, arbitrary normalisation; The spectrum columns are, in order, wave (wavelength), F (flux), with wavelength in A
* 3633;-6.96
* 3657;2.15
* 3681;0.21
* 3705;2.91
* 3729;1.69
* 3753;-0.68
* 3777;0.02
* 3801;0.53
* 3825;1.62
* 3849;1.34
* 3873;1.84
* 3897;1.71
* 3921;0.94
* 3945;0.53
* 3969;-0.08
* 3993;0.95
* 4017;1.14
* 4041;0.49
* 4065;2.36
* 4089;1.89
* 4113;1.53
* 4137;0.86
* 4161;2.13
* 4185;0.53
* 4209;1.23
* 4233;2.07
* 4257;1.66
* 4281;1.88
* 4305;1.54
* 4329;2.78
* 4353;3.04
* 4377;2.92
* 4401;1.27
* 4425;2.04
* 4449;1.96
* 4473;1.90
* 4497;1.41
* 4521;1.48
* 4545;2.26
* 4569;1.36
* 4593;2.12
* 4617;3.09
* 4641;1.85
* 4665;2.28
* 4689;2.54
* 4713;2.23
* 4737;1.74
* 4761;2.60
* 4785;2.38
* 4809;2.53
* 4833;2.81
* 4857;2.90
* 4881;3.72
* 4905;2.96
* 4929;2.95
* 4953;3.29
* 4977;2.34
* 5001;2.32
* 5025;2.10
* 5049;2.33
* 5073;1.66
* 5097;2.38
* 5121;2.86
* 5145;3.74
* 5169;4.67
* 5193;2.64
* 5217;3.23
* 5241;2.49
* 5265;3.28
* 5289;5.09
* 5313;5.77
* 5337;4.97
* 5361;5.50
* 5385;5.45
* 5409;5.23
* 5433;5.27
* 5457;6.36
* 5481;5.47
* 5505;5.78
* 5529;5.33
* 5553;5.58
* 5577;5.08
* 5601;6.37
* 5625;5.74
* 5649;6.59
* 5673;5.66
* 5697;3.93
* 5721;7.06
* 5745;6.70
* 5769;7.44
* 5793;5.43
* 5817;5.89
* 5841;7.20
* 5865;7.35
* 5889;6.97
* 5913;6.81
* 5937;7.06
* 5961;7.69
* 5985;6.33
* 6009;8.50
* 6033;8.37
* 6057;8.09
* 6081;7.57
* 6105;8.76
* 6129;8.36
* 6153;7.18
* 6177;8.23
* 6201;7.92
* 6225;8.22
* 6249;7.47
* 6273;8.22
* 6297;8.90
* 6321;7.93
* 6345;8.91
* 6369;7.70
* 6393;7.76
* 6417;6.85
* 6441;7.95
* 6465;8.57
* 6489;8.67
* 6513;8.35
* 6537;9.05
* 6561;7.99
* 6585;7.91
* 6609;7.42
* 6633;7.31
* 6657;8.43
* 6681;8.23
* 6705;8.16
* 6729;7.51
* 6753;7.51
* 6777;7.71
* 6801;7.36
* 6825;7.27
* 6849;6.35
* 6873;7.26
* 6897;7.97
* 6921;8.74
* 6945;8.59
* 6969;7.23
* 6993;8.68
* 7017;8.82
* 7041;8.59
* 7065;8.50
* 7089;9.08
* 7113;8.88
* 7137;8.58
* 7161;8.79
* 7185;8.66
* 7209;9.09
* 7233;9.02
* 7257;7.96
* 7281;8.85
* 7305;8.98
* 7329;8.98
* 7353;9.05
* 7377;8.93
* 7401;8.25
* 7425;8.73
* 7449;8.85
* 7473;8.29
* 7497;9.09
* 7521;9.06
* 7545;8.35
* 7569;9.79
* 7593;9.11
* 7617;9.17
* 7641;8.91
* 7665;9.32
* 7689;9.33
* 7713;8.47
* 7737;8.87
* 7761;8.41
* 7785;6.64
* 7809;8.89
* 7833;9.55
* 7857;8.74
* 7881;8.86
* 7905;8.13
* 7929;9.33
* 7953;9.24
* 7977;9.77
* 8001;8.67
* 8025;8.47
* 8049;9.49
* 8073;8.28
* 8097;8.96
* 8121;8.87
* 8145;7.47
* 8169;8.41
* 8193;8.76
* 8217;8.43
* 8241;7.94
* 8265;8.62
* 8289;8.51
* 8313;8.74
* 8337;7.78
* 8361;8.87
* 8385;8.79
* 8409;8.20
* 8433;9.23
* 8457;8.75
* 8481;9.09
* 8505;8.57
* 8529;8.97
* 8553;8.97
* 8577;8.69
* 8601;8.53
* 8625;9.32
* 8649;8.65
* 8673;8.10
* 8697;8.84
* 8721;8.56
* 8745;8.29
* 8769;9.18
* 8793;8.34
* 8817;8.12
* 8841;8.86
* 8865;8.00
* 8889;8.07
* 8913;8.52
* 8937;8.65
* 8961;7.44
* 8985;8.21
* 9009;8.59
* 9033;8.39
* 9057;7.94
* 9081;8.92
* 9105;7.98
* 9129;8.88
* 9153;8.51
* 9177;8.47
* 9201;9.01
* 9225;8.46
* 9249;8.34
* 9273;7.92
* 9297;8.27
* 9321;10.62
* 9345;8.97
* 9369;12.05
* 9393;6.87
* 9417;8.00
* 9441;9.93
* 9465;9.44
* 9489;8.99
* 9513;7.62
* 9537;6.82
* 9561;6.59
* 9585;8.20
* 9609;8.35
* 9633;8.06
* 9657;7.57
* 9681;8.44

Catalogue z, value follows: 0.322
